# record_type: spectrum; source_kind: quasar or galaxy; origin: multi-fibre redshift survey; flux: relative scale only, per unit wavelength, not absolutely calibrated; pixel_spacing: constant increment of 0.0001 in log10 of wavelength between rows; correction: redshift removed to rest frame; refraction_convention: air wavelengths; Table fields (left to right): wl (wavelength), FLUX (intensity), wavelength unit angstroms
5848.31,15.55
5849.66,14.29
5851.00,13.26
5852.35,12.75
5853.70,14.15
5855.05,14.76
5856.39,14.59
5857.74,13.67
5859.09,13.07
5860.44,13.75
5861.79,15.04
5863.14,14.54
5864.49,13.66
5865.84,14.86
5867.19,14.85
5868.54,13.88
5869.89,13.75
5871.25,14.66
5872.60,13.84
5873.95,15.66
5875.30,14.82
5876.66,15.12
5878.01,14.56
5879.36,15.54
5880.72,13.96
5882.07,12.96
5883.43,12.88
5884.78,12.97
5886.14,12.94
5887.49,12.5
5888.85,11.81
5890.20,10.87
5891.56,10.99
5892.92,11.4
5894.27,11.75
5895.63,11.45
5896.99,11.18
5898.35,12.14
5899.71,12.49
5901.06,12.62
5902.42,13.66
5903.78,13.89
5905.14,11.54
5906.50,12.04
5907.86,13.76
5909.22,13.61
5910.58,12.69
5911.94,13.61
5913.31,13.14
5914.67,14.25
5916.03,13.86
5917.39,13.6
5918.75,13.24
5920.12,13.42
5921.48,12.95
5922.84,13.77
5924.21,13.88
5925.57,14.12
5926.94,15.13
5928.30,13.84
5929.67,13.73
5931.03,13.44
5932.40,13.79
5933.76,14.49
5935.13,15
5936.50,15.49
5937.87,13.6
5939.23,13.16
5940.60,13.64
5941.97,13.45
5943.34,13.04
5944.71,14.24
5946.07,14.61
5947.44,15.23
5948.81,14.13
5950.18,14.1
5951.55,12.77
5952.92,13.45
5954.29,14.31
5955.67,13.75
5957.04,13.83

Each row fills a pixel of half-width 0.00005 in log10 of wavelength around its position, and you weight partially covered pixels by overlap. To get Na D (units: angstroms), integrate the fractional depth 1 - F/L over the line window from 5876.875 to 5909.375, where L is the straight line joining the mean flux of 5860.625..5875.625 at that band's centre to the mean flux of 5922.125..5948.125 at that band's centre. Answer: 3.8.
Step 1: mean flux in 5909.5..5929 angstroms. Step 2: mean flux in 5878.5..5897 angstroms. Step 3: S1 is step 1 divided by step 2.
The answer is 1.10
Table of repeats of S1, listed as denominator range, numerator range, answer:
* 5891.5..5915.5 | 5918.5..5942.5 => 1.10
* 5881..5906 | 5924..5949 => 1.15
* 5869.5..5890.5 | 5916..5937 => 1.02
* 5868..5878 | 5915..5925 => 0.93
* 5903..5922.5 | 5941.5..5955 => 1.05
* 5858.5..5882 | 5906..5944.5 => 0.95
